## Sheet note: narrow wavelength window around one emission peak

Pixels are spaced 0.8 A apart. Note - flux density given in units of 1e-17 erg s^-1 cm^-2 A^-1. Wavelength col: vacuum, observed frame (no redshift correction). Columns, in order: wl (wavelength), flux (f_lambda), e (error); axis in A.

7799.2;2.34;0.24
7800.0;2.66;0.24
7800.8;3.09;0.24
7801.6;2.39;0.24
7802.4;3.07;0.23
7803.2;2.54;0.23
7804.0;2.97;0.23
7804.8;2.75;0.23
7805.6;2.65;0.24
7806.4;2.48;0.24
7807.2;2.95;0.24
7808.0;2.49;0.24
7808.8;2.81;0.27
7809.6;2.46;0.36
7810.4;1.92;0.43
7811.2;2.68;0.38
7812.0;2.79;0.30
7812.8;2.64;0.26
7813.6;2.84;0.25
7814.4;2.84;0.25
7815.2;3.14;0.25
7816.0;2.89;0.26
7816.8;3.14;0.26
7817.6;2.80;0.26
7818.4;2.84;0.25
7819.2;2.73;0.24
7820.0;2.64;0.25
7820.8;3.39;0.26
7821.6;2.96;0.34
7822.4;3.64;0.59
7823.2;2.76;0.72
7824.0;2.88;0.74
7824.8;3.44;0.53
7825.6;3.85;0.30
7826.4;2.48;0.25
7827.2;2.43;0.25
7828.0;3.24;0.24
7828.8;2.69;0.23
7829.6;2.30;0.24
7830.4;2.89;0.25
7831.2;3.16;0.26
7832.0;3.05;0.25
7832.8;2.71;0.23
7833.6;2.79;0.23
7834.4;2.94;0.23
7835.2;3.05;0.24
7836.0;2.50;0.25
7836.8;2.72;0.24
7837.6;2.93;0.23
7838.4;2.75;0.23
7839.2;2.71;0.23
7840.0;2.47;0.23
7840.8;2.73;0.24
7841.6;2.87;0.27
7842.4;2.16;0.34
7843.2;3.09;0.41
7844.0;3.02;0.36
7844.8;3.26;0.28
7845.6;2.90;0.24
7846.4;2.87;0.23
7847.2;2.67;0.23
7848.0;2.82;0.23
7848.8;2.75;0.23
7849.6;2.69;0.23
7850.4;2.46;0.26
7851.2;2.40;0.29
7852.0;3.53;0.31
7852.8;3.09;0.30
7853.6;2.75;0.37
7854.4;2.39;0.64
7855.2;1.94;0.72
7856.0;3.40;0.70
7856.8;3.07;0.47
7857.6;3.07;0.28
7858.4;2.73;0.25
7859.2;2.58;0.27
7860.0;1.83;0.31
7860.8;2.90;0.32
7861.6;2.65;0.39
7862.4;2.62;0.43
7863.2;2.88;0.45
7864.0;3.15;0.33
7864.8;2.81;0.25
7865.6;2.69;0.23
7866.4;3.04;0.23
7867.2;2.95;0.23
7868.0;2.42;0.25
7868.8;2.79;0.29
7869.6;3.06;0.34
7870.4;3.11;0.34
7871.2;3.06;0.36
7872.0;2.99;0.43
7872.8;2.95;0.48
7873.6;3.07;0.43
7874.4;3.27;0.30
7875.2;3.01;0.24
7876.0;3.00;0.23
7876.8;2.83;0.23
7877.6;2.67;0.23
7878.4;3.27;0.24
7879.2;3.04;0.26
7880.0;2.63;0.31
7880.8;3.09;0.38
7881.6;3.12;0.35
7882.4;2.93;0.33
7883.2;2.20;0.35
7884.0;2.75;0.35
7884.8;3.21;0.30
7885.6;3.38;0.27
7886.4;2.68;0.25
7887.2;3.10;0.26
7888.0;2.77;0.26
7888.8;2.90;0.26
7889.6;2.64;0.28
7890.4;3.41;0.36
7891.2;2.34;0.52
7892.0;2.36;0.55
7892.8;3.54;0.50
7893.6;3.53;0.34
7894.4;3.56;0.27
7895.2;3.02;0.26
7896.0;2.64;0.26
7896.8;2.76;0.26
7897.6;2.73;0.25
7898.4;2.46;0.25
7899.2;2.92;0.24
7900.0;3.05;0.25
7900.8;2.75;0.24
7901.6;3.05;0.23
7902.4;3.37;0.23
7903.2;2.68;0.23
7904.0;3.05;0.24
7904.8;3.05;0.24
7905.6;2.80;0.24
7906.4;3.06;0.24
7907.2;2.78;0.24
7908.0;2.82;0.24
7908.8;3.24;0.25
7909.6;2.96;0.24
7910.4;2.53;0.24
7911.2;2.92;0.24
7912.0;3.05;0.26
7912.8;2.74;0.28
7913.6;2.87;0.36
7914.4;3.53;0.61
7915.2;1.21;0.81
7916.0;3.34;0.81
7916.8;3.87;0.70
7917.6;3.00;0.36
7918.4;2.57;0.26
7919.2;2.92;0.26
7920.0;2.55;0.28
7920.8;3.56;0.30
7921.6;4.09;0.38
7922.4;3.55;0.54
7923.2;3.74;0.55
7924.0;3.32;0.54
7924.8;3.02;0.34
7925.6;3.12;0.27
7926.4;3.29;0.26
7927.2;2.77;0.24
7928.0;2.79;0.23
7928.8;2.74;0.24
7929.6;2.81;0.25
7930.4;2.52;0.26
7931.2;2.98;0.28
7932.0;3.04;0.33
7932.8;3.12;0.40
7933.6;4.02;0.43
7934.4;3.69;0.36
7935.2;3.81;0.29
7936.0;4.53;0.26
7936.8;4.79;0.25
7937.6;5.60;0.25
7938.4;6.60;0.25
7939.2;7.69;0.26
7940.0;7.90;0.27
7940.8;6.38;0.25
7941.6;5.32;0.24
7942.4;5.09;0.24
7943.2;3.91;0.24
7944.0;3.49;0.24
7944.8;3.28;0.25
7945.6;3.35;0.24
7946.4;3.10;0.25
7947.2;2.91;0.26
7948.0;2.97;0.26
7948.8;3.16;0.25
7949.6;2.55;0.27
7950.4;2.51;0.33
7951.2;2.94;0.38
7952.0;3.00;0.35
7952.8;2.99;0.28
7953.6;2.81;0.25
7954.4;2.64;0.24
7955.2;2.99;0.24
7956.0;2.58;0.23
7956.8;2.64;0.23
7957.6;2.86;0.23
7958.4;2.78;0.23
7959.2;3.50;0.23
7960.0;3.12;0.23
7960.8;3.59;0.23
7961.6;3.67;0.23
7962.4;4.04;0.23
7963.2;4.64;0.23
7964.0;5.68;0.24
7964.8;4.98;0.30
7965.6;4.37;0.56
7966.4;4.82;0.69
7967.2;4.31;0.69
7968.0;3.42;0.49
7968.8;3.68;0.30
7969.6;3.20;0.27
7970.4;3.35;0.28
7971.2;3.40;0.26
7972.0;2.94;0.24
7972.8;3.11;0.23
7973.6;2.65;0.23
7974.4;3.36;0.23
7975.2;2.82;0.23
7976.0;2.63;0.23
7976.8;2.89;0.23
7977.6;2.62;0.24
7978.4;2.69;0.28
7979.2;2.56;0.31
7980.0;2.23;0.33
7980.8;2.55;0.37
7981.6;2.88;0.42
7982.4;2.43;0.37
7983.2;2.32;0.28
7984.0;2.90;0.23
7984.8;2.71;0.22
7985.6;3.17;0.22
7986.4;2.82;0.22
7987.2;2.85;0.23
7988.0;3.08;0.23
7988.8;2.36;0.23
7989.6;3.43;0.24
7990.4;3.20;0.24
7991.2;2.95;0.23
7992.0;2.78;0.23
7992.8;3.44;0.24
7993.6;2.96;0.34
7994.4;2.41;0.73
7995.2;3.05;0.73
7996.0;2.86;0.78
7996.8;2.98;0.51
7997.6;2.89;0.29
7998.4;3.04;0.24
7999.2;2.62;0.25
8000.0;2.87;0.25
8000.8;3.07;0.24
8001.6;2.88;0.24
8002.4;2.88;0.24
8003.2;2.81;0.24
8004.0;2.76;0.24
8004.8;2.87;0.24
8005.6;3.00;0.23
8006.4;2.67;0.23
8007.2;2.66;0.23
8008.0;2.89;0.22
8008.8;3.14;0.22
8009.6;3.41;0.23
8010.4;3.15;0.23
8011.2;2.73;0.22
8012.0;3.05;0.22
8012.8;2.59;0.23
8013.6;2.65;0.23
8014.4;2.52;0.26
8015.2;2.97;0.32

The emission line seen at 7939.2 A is H-alpha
